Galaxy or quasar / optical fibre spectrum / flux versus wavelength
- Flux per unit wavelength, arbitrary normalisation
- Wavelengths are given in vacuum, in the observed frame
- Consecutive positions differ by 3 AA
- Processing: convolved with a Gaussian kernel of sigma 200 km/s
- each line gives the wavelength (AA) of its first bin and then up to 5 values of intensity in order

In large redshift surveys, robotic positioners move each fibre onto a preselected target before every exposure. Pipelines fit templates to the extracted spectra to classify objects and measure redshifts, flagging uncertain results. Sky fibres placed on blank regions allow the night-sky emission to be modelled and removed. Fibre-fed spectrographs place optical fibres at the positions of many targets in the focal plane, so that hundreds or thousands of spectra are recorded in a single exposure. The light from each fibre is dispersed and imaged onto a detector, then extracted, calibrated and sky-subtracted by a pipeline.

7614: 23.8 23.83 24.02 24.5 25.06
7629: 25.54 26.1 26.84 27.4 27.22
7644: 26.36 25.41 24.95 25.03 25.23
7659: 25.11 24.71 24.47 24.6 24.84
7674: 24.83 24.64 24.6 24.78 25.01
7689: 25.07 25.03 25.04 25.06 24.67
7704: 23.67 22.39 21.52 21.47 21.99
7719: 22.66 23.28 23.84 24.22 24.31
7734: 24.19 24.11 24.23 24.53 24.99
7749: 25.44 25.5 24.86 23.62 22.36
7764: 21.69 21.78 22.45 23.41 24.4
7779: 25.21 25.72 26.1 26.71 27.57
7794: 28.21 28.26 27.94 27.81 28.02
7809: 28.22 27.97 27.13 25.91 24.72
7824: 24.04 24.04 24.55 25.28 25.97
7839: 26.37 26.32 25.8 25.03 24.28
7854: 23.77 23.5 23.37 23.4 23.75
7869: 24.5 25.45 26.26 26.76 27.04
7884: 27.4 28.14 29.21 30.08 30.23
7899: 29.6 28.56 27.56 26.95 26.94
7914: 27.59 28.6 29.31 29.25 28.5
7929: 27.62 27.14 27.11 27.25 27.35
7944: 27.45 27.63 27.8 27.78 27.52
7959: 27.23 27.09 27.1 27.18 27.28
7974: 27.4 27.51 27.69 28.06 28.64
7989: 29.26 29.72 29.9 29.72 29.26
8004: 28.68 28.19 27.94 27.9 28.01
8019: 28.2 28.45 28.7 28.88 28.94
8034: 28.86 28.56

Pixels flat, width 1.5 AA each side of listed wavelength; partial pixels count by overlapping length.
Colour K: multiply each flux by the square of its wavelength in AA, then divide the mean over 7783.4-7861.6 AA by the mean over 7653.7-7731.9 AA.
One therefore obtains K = 1.1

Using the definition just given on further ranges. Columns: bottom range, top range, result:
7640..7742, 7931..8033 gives 1.24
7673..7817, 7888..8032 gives 1.20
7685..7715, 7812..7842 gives 1.11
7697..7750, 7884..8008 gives 1.26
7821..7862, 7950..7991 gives 1.16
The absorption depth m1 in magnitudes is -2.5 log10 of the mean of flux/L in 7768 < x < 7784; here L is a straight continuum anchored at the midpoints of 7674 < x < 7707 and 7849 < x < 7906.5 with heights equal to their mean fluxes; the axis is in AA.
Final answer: 0.05 mag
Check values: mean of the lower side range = 24.7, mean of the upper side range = 26.5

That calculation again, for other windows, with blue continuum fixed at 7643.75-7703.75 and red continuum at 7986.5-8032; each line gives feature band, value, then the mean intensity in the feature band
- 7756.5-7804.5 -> 0.04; 25.2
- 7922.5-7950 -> 0.01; 27.6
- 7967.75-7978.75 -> 0.04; 27.4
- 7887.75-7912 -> -0.04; 28.7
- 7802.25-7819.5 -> -0.04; 27.5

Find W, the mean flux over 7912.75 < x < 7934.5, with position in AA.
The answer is 28.2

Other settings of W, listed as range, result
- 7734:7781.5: 24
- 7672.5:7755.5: 24.1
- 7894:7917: 28.3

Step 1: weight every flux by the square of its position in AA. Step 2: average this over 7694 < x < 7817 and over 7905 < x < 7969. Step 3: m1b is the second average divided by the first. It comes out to 1.17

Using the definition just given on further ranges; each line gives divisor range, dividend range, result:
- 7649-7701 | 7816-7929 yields 1.12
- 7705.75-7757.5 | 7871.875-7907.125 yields 1.23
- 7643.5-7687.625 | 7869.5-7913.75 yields 1.18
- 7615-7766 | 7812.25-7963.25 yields 1.15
